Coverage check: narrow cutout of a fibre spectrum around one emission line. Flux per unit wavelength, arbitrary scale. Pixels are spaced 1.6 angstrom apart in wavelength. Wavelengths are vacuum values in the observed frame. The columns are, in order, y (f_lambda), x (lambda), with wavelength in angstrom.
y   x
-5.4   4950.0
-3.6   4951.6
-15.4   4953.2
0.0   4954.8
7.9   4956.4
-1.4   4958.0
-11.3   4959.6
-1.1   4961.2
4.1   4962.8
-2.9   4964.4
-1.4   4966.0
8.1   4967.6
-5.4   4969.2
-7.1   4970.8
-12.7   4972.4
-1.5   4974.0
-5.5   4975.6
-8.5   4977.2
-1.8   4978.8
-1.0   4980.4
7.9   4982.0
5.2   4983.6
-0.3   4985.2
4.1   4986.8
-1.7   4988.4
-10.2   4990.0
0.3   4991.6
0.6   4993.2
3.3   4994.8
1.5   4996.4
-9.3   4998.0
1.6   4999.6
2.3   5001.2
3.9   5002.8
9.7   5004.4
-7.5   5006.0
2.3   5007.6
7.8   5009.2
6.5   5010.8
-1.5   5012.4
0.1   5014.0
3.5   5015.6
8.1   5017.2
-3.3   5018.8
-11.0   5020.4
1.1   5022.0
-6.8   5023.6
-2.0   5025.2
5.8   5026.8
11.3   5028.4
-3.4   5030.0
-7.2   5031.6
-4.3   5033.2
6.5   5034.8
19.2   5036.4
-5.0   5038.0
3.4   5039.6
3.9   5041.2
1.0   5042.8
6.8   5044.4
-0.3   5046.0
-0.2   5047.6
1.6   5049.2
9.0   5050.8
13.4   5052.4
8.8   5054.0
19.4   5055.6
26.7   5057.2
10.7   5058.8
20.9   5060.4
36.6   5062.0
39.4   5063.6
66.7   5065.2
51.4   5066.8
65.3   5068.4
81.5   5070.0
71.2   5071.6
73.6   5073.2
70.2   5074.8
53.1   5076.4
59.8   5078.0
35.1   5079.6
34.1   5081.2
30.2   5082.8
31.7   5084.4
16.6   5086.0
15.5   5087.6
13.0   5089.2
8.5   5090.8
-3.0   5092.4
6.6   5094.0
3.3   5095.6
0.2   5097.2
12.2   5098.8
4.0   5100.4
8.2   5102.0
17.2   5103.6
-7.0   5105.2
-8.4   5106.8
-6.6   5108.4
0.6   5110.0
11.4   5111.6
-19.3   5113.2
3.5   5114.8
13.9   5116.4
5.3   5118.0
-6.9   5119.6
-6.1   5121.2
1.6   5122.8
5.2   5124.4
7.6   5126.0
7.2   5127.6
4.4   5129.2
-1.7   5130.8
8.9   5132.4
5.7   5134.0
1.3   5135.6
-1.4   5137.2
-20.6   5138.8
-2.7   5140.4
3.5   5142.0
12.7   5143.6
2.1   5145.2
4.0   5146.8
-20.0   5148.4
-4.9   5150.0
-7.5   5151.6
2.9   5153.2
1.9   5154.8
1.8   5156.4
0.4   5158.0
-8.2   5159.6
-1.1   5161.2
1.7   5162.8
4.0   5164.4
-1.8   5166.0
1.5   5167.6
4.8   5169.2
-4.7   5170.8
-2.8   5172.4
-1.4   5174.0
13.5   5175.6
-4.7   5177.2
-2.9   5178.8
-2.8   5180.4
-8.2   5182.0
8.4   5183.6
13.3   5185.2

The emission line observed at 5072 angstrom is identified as Ly-alpha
